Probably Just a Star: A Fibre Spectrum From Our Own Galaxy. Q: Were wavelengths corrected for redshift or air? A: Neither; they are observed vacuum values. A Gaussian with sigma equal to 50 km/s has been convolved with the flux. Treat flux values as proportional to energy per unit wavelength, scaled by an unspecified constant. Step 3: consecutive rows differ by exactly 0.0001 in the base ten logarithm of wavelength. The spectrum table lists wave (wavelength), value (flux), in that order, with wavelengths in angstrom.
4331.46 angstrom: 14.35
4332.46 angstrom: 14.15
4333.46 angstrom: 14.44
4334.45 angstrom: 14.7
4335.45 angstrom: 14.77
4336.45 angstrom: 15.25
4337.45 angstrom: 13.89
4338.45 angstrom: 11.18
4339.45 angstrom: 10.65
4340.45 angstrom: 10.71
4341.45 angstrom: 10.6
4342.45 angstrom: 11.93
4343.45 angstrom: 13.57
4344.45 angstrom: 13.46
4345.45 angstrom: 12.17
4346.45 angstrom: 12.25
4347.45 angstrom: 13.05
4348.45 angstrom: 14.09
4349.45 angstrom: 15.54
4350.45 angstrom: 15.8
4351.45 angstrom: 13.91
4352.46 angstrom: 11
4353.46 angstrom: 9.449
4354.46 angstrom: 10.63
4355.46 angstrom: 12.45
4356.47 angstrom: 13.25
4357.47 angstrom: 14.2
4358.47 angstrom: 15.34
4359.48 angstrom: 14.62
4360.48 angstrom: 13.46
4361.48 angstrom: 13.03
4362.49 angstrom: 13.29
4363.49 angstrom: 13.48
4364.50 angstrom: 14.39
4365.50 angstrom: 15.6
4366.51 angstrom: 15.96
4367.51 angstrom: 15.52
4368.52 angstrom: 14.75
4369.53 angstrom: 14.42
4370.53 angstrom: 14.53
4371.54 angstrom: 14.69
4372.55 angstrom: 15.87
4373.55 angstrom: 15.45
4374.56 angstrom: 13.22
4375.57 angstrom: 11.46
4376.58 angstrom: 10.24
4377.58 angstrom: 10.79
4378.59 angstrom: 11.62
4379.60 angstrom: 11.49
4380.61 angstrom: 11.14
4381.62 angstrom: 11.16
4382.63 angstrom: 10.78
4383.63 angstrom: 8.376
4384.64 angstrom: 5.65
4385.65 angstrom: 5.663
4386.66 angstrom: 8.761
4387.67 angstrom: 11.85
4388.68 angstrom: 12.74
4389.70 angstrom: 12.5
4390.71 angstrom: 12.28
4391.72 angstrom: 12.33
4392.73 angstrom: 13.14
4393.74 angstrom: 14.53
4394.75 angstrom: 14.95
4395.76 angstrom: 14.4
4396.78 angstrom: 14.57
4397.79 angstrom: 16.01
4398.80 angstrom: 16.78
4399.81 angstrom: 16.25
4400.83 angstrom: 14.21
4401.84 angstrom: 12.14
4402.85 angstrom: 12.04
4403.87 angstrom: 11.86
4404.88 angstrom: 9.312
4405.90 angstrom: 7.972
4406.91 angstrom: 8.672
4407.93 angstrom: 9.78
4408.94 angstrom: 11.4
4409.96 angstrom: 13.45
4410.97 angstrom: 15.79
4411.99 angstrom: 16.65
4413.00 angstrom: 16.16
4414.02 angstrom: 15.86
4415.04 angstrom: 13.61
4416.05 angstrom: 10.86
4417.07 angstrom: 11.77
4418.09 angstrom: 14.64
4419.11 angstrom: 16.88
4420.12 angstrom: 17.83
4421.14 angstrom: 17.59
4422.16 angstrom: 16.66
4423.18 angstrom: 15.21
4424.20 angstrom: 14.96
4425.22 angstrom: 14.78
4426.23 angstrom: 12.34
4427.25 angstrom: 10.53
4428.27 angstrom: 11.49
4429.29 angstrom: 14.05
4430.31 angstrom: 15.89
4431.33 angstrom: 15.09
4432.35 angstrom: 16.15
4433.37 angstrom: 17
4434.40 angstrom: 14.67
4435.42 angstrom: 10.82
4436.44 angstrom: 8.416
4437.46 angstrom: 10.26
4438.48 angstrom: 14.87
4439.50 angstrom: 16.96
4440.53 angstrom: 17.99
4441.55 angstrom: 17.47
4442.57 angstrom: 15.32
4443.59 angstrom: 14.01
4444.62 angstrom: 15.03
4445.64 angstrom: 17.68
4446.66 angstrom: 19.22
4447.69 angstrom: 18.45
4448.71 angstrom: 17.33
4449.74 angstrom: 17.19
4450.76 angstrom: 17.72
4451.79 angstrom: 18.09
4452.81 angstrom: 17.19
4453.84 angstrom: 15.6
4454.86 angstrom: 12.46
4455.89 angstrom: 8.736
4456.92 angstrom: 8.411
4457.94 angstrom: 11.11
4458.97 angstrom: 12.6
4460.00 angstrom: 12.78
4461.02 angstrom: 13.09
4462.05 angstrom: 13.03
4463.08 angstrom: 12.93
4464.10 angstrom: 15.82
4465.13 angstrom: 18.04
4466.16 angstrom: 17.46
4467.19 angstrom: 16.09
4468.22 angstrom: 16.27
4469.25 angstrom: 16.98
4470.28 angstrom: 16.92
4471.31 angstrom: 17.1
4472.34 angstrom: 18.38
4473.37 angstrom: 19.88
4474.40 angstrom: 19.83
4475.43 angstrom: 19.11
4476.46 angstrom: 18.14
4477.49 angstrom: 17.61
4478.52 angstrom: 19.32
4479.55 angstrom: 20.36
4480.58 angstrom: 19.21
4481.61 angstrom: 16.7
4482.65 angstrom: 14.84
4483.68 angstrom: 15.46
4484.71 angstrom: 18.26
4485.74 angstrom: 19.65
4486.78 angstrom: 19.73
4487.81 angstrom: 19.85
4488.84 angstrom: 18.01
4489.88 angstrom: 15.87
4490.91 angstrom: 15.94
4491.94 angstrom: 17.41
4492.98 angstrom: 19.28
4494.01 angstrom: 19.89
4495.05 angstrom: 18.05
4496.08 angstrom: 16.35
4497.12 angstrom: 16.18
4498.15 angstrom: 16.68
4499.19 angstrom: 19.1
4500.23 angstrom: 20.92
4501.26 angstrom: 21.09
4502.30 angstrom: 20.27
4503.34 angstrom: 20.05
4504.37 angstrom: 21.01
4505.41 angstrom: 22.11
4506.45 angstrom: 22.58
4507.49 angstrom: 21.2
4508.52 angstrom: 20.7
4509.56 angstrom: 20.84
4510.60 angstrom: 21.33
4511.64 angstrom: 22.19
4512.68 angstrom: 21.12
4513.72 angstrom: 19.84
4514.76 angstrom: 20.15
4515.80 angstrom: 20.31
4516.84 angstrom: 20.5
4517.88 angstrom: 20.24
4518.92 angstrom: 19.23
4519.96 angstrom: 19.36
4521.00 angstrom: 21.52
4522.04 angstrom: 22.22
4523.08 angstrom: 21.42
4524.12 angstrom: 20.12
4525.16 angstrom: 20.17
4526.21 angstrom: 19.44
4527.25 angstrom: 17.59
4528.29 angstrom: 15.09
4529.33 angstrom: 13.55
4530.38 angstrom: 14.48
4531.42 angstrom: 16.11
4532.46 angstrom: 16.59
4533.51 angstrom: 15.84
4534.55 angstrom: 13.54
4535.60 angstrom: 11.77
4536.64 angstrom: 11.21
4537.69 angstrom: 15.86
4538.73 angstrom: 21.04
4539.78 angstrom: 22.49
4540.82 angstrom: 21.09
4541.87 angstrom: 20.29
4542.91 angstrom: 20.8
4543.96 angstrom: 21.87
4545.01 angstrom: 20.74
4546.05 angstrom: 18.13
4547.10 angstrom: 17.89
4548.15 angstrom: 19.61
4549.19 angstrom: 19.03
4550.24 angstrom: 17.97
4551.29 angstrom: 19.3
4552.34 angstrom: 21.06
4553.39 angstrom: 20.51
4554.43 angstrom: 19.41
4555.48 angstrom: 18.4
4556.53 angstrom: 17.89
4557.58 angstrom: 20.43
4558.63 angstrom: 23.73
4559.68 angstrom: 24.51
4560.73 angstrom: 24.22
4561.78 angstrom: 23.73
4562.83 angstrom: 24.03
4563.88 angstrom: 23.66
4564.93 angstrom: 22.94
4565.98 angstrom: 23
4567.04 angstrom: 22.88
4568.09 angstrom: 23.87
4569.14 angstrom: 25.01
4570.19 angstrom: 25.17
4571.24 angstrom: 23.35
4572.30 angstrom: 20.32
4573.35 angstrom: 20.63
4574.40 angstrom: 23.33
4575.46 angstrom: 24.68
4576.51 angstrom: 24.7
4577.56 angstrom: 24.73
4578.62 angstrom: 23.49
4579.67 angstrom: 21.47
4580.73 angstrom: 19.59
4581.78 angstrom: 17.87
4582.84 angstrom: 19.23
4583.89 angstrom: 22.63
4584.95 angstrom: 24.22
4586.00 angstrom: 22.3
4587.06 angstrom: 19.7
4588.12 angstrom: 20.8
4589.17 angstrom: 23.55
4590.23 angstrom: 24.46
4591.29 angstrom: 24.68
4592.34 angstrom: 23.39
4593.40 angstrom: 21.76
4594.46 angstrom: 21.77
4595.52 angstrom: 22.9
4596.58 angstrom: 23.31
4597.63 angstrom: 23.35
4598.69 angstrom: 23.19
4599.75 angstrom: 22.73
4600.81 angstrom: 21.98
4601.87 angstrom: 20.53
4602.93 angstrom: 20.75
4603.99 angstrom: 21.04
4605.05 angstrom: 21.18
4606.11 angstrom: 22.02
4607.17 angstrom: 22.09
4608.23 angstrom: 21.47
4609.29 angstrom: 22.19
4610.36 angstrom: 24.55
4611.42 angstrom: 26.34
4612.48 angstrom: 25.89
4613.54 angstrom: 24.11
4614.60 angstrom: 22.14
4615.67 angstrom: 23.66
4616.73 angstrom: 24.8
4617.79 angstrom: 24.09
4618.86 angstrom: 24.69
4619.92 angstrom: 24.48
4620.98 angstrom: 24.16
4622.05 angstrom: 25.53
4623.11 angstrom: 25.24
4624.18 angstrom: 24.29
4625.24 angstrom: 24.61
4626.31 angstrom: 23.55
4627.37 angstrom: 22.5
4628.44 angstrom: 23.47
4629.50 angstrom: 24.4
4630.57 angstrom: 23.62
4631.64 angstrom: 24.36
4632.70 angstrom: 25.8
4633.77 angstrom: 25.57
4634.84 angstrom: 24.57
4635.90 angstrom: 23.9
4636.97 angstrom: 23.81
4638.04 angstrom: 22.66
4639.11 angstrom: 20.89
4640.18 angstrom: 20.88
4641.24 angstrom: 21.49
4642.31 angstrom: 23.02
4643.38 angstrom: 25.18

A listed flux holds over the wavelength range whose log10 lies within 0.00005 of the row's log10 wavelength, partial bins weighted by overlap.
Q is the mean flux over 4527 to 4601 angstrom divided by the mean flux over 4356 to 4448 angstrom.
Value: 1.53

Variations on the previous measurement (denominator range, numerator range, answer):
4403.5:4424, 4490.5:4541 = 1.38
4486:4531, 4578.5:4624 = 1.18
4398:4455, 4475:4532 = 1.31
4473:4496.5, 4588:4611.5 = 1.24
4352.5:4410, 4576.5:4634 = 1.84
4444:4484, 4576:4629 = 1.42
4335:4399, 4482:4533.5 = 1.48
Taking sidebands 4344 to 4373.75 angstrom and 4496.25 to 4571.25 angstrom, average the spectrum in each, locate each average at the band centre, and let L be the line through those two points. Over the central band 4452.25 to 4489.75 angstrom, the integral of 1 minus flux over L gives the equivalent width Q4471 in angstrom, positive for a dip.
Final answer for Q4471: 3.2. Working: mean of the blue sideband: 13.8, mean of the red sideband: 20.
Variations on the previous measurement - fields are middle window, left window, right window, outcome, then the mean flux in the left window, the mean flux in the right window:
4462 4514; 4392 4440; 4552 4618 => -3.0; 13.8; 22.6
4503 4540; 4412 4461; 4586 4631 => -0.2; 14.7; 23.2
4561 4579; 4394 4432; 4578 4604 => -2.1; 13.9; 22.1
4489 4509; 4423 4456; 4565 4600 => -1.0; 15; 22.7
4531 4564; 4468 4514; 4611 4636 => 2.9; 18.9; 24.4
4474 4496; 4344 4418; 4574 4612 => -0.8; 12.9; 22.4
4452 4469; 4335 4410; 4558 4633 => 2.9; 12.7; 23.2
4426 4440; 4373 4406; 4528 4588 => 0.7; 12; 20.4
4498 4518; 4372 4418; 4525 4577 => -3.1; 12.4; 20.1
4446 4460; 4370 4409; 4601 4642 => 0.2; 12.1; 23.4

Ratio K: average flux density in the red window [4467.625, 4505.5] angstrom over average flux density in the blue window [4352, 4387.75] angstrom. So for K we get 1.5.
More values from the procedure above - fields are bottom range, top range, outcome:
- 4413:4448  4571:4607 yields 1.50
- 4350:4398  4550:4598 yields 1.74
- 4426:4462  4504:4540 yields 1.31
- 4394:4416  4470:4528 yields 1.44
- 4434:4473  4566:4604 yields 1.49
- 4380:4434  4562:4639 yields 1.76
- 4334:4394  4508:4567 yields 1.55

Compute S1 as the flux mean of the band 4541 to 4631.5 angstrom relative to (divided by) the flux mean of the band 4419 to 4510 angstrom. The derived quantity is 1.35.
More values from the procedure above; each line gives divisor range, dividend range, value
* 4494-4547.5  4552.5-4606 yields 1.17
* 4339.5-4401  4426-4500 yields 1.25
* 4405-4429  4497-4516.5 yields 1.50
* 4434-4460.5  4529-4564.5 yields 1.31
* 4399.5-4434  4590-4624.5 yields 1.69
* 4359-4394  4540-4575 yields 1.72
